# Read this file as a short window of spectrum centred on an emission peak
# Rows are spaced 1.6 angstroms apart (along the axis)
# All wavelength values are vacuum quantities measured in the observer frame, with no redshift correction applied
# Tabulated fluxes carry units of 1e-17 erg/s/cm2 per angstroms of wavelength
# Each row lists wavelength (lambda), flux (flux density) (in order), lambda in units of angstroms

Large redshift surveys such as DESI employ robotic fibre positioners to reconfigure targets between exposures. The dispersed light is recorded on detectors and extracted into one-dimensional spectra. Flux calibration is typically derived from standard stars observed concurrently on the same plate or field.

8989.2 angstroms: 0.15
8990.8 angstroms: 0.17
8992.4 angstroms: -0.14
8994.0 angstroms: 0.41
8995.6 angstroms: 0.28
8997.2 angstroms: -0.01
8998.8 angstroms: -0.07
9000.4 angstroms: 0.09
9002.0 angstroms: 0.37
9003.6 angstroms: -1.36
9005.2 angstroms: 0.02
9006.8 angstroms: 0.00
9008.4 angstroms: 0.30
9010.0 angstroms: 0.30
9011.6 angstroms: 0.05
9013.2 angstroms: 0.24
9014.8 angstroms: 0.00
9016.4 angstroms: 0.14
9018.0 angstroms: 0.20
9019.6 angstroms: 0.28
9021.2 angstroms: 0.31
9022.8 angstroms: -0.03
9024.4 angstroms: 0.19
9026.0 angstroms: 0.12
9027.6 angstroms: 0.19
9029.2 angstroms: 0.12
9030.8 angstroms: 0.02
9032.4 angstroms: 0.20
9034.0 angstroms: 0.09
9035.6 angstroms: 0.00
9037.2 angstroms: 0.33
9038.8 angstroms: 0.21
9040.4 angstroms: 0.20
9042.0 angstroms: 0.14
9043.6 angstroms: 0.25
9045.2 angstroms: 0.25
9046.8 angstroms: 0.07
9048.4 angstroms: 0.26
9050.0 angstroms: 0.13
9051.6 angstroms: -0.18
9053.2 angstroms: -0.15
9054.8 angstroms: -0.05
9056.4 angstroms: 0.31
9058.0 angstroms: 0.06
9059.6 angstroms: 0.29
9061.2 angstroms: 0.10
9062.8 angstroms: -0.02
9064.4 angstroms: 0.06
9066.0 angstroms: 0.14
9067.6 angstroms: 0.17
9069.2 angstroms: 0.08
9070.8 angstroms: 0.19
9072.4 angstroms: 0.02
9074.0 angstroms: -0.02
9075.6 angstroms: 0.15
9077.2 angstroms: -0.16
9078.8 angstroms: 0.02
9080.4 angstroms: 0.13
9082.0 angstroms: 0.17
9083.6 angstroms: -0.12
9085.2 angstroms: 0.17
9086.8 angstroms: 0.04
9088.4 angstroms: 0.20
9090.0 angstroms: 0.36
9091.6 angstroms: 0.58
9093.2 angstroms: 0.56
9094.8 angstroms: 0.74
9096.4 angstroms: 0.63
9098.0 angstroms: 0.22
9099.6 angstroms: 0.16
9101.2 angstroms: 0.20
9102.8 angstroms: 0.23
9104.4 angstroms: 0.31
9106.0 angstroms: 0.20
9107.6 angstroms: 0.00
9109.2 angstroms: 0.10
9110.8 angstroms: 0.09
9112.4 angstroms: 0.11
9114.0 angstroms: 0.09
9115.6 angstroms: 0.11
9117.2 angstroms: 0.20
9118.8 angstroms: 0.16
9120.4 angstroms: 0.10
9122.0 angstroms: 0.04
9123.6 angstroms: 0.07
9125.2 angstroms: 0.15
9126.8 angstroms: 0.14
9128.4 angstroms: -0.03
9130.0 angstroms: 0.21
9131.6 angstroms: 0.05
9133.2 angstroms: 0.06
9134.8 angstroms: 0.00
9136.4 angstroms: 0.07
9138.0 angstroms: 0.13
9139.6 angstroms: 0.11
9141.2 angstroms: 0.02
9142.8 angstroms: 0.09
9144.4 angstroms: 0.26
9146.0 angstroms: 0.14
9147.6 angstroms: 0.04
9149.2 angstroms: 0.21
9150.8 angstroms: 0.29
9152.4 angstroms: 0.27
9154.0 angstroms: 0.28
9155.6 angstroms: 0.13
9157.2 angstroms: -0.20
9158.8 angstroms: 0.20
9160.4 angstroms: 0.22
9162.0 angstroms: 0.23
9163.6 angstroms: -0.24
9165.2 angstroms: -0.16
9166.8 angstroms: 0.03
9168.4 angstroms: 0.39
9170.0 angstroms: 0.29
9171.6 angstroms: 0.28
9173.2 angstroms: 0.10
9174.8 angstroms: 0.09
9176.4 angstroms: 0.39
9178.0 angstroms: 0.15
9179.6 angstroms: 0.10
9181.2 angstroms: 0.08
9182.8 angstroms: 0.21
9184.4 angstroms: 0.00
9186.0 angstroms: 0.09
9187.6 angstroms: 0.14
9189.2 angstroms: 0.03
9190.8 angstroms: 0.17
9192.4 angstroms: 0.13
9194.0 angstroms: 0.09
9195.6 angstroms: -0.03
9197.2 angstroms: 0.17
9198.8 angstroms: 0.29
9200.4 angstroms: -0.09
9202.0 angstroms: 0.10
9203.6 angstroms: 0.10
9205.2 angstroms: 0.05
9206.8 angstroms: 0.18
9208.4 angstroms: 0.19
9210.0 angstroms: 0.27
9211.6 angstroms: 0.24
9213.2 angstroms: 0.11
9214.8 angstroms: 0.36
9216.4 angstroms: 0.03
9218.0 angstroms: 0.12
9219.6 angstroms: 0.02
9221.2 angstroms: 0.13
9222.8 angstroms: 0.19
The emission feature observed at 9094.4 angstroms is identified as H-beta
